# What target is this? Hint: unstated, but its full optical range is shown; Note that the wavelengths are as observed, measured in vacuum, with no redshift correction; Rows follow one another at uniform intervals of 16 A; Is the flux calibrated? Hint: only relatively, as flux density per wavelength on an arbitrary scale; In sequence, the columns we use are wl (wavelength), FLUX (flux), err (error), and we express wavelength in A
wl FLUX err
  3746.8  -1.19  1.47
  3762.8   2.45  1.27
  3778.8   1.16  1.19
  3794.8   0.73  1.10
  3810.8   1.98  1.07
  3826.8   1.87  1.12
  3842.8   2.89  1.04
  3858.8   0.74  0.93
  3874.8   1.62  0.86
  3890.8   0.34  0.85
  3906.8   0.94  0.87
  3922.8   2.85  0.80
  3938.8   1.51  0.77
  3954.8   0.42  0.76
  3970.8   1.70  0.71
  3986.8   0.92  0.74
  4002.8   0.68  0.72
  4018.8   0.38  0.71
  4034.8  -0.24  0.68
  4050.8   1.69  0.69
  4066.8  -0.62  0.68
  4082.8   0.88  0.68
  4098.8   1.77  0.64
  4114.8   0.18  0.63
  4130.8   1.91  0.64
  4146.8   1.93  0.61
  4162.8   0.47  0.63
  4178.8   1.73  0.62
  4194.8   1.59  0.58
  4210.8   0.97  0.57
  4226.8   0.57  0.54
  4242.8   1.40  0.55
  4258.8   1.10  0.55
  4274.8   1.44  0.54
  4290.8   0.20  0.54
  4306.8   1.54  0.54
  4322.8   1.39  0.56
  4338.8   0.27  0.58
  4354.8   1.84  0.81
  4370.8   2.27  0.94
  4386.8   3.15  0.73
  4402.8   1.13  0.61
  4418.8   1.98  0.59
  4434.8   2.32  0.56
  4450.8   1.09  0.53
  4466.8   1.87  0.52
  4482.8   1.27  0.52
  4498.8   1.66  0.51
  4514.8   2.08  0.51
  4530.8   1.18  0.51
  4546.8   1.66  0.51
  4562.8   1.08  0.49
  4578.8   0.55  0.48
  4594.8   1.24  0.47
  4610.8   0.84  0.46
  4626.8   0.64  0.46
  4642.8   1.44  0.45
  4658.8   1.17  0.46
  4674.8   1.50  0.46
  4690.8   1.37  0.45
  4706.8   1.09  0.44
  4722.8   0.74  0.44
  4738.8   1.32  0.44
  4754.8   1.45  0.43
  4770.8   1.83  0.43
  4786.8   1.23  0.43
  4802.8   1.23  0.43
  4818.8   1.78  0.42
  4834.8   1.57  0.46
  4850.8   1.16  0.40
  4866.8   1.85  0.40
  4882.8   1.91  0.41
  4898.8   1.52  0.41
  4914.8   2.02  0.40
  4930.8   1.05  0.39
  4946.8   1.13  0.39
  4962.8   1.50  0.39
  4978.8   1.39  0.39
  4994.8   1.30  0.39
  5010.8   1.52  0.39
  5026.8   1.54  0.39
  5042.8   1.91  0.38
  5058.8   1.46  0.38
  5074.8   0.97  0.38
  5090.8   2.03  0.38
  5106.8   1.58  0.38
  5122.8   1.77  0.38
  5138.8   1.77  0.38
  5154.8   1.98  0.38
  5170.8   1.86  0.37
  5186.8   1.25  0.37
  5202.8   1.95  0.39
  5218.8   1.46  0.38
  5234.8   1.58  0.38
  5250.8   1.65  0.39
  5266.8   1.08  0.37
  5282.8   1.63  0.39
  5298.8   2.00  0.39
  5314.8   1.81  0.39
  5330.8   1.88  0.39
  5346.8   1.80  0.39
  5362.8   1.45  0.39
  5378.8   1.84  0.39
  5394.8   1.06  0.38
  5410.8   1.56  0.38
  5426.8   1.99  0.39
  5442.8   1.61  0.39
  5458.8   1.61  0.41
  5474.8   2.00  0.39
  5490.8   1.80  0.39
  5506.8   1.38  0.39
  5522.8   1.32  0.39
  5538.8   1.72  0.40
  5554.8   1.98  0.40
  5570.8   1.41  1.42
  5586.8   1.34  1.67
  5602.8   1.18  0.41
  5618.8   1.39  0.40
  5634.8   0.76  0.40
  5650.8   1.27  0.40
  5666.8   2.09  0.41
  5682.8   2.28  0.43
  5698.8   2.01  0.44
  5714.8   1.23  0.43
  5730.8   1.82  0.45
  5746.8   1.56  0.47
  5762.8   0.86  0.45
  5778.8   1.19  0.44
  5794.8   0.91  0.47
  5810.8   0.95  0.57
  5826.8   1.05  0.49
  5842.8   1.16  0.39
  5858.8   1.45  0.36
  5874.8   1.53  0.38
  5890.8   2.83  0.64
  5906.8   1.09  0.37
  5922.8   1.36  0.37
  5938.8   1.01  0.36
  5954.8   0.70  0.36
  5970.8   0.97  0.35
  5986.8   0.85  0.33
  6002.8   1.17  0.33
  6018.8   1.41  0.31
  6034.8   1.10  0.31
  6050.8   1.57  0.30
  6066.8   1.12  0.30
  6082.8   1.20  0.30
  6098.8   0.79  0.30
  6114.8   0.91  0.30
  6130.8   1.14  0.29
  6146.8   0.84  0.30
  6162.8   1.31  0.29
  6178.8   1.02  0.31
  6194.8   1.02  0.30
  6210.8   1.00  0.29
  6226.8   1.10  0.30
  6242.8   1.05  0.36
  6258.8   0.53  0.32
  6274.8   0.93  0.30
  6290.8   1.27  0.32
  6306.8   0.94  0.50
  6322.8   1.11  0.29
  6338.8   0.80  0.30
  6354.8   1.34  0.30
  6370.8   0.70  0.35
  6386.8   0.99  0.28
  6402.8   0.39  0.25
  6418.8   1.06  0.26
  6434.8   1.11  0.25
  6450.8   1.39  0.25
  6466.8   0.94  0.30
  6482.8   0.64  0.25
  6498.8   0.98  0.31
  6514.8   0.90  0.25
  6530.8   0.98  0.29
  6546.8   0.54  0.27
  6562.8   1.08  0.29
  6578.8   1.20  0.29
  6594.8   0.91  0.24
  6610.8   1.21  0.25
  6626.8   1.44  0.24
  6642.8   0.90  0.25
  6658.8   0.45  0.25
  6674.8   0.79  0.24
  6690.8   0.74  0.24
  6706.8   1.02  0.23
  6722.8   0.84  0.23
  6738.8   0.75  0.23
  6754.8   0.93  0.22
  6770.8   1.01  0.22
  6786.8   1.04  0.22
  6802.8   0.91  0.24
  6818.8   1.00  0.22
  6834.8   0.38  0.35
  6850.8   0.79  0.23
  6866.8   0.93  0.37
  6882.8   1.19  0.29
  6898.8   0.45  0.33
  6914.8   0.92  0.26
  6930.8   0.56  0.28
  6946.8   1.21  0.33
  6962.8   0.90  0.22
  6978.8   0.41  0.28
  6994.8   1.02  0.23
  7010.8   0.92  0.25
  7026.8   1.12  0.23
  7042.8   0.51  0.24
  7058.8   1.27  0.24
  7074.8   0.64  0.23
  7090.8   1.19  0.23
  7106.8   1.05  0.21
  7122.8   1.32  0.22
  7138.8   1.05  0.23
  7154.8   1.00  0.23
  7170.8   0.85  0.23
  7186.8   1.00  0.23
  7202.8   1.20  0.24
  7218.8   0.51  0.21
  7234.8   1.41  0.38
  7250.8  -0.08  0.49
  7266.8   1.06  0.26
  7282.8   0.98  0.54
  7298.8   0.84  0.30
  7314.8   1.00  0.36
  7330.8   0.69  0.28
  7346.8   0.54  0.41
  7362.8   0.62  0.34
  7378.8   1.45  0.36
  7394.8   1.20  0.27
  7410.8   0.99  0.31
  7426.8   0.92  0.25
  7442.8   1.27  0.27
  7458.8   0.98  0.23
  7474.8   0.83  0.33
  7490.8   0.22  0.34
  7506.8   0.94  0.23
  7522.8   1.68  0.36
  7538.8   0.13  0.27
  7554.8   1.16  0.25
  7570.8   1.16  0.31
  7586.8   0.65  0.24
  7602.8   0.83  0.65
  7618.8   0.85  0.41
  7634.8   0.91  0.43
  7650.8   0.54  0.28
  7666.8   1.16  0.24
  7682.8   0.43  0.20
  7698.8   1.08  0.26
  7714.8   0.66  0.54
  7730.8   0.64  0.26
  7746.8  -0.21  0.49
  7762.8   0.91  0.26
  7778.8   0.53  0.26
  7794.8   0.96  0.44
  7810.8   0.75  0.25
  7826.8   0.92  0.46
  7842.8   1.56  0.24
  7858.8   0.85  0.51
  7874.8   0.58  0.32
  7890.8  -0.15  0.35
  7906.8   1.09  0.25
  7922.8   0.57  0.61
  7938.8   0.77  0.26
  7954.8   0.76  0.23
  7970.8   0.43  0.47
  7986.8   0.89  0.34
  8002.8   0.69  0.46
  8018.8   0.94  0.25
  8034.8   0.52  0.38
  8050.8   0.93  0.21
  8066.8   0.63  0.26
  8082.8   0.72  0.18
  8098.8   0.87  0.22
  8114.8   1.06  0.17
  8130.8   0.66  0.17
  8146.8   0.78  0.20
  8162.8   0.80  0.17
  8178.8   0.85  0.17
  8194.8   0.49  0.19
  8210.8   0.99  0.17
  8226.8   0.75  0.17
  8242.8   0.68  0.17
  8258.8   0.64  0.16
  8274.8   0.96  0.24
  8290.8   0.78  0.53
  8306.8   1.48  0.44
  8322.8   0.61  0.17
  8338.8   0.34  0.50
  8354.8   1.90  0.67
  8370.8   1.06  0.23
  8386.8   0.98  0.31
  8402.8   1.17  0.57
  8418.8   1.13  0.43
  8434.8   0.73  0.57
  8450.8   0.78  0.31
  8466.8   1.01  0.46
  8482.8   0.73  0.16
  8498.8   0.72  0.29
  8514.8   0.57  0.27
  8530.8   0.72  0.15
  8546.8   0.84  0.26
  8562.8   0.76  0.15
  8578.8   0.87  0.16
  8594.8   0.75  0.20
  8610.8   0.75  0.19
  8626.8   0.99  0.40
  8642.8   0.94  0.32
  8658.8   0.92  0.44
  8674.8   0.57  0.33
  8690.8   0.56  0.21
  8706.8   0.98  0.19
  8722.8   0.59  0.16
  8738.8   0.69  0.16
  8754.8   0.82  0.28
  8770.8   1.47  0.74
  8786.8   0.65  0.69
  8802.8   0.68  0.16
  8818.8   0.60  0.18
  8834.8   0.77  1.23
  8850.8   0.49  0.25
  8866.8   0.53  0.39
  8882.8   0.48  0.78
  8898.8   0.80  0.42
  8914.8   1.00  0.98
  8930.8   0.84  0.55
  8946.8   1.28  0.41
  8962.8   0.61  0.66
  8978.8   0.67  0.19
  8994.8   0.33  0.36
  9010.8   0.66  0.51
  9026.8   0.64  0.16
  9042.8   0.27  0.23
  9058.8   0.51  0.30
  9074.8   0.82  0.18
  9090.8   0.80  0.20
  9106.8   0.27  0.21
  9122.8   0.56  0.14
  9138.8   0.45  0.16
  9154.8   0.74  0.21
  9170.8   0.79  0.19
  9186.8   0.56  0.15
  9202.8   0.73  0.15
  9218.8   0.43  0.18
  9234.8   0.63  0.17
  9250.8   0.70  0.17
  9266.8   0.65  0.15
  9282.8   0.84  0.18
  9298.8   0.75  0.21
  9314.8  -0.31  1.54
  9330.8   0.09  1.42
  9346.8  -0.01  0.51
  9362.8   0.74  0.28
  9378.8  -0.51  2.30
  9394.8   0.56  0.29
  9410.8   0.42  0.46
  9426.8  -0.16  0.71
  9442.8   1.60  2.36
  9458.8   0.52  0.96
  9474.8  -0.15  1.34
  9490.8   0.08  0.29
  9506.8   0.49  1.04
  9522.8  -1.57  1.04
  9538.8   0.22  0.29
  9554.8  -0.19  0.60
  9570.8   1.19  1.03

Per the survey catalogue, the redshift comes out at 0.147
